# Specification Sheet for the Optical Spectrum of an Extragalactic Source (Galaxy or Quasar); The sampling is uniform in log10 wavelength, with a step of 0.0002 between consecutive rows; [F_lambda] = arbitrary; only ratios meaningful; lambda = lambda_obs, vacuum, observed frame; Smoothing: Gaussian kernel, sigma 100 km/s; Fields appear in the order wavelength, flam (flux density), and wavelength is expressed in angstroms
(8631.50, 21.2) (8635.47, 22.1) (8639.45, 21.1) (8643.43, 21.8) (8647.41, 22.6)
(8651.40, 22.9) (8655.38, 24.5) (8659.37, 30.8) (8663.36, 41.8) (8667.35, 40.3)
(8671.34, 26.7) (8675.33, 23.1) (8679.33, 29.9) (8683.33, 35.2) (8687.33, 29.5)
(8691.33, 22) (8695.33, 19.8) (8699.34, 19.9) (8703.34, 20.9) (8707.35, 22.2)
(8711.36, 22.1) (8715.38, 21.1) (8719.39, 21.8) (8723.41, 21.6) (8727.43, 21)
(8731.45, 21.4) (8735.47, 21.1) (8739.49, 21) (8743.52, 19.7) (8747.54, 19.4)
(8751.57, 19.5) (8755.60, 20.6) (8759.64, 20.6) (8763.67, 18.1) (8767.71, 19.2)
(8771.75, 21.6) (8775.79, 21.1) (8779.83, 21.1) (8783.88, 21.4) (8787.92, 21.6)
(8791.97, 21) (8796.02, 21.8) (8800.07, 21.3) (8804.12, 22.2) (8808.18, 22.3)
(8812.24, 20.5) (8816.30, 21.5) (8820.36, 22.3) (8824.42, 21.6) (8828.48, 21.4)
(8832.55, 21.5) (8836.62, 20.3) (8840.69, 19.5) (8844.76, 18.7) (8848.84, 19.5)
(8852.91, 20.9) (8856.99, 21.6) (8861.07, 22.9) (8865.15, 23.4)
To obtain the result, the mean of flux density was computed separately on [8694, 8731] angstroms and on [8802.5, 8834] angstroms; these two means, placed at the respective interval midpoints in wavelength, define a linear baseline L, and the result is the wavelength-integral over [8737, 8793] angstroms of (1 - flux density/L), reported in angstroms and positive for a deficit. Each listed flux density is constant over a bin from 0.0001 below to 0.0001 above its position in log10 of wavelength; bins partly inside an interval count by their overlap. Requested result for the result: 2.62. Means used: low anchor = 21.2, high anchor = 21.7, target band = 20.4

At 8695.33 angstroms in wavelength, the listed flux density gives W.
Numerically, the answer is 19.8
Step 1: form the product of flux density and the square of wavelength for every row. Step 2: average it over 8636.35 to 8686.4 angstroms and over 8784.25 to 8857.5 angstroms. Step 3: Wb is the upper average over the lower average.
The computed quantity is 0.8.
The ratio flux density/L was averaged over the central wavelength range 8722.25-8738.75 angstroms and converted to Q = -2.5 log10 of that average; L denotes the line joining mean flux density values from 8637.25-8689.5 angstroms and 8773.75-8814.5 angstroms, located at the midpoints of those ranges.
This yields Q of 0.17 mag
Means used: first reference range 28.4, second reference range 21.4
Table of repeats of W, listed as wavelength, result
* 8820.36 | 22.3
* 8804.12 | 22.2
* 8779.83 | 21.1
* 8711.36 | 22.1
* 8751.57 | 19.5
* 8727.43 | 21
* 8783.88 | 21.4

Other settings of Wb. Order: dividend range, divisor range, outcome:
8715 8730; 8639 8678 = 0.78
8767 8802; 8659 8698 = 0.73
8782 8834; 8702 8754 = 1.05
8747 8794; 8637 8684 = 0.75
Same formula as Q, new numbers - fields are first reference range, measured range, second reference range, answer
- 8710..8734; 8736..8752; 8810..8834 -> 0.07 mag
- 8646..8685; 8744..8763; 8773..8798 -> 0.19 mag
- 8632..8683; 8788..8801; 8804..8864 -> 0.05 mag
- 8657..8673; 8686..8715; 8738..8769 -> 0.29 mag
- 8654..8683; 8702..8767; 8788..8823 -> 0.27 mag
